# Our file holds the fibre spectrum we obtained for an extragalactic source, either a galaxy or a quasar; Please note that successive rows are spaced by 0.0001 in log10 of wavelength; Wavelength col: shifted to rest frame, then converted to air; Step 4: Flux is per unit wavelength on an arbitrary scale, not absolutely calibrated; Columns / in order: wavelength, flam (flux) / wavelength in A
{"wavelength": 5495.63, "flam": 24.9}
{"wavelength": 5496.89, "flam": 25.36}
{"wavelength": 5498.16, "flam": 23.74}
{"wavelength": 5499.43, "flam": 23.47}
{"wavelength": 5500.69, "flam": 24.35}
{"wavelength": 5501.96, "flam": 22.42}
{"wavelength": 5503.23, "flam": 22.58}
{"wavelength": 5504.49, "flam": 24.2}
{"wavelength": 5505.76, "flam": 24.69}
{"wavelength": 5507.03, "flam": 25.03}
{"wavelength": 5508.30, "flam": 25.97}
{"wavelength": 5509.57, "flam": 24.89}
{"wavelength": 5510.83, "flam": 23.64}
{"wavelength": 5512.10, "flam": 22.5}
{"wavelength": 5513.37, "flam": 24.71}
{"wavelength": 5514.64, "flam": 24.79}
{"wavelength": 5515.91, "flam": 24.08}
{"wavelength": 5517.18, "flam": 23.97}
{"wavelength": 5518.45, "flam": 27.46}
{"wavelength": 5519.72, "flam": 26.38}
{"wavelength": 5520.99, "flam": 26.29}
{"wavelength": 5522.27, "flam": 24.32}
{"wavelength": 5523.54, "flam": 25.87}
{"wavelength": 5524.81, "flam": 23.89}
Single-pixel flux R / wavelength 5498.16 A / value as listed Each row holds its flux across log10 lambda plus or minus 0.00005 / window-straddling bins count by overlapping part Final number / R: 23.74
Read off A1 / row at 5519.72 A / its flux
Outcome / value 26.38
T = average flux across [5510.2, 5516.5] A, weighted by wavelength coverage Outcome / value 24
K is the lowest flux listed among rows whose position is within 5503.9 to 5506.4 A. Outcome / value 24.2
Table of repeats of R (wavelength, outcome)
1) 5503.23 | 22.58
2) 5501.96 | 22.42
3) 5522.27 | 24.32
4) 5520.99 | 26.29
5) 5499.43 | 23.47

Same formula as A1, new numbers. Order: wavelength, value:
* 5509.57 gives 24.89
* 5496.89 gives 25.36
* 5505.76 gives 24.69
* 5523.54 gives 25.87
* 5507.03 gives 25.03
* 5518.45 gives 27.46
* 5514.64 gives 24.79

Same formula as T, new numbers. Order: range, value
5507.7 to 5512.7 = 24.3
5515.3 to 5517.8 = 24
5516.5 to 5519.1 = 25.7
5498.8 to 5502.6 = 23.4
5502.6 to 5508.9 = 24.5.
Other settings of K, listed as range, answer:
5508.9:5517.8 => 22.5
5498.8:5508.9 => 22.42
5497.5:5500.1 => 23.47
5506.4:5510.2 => 24.89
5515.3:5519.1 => 23.97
